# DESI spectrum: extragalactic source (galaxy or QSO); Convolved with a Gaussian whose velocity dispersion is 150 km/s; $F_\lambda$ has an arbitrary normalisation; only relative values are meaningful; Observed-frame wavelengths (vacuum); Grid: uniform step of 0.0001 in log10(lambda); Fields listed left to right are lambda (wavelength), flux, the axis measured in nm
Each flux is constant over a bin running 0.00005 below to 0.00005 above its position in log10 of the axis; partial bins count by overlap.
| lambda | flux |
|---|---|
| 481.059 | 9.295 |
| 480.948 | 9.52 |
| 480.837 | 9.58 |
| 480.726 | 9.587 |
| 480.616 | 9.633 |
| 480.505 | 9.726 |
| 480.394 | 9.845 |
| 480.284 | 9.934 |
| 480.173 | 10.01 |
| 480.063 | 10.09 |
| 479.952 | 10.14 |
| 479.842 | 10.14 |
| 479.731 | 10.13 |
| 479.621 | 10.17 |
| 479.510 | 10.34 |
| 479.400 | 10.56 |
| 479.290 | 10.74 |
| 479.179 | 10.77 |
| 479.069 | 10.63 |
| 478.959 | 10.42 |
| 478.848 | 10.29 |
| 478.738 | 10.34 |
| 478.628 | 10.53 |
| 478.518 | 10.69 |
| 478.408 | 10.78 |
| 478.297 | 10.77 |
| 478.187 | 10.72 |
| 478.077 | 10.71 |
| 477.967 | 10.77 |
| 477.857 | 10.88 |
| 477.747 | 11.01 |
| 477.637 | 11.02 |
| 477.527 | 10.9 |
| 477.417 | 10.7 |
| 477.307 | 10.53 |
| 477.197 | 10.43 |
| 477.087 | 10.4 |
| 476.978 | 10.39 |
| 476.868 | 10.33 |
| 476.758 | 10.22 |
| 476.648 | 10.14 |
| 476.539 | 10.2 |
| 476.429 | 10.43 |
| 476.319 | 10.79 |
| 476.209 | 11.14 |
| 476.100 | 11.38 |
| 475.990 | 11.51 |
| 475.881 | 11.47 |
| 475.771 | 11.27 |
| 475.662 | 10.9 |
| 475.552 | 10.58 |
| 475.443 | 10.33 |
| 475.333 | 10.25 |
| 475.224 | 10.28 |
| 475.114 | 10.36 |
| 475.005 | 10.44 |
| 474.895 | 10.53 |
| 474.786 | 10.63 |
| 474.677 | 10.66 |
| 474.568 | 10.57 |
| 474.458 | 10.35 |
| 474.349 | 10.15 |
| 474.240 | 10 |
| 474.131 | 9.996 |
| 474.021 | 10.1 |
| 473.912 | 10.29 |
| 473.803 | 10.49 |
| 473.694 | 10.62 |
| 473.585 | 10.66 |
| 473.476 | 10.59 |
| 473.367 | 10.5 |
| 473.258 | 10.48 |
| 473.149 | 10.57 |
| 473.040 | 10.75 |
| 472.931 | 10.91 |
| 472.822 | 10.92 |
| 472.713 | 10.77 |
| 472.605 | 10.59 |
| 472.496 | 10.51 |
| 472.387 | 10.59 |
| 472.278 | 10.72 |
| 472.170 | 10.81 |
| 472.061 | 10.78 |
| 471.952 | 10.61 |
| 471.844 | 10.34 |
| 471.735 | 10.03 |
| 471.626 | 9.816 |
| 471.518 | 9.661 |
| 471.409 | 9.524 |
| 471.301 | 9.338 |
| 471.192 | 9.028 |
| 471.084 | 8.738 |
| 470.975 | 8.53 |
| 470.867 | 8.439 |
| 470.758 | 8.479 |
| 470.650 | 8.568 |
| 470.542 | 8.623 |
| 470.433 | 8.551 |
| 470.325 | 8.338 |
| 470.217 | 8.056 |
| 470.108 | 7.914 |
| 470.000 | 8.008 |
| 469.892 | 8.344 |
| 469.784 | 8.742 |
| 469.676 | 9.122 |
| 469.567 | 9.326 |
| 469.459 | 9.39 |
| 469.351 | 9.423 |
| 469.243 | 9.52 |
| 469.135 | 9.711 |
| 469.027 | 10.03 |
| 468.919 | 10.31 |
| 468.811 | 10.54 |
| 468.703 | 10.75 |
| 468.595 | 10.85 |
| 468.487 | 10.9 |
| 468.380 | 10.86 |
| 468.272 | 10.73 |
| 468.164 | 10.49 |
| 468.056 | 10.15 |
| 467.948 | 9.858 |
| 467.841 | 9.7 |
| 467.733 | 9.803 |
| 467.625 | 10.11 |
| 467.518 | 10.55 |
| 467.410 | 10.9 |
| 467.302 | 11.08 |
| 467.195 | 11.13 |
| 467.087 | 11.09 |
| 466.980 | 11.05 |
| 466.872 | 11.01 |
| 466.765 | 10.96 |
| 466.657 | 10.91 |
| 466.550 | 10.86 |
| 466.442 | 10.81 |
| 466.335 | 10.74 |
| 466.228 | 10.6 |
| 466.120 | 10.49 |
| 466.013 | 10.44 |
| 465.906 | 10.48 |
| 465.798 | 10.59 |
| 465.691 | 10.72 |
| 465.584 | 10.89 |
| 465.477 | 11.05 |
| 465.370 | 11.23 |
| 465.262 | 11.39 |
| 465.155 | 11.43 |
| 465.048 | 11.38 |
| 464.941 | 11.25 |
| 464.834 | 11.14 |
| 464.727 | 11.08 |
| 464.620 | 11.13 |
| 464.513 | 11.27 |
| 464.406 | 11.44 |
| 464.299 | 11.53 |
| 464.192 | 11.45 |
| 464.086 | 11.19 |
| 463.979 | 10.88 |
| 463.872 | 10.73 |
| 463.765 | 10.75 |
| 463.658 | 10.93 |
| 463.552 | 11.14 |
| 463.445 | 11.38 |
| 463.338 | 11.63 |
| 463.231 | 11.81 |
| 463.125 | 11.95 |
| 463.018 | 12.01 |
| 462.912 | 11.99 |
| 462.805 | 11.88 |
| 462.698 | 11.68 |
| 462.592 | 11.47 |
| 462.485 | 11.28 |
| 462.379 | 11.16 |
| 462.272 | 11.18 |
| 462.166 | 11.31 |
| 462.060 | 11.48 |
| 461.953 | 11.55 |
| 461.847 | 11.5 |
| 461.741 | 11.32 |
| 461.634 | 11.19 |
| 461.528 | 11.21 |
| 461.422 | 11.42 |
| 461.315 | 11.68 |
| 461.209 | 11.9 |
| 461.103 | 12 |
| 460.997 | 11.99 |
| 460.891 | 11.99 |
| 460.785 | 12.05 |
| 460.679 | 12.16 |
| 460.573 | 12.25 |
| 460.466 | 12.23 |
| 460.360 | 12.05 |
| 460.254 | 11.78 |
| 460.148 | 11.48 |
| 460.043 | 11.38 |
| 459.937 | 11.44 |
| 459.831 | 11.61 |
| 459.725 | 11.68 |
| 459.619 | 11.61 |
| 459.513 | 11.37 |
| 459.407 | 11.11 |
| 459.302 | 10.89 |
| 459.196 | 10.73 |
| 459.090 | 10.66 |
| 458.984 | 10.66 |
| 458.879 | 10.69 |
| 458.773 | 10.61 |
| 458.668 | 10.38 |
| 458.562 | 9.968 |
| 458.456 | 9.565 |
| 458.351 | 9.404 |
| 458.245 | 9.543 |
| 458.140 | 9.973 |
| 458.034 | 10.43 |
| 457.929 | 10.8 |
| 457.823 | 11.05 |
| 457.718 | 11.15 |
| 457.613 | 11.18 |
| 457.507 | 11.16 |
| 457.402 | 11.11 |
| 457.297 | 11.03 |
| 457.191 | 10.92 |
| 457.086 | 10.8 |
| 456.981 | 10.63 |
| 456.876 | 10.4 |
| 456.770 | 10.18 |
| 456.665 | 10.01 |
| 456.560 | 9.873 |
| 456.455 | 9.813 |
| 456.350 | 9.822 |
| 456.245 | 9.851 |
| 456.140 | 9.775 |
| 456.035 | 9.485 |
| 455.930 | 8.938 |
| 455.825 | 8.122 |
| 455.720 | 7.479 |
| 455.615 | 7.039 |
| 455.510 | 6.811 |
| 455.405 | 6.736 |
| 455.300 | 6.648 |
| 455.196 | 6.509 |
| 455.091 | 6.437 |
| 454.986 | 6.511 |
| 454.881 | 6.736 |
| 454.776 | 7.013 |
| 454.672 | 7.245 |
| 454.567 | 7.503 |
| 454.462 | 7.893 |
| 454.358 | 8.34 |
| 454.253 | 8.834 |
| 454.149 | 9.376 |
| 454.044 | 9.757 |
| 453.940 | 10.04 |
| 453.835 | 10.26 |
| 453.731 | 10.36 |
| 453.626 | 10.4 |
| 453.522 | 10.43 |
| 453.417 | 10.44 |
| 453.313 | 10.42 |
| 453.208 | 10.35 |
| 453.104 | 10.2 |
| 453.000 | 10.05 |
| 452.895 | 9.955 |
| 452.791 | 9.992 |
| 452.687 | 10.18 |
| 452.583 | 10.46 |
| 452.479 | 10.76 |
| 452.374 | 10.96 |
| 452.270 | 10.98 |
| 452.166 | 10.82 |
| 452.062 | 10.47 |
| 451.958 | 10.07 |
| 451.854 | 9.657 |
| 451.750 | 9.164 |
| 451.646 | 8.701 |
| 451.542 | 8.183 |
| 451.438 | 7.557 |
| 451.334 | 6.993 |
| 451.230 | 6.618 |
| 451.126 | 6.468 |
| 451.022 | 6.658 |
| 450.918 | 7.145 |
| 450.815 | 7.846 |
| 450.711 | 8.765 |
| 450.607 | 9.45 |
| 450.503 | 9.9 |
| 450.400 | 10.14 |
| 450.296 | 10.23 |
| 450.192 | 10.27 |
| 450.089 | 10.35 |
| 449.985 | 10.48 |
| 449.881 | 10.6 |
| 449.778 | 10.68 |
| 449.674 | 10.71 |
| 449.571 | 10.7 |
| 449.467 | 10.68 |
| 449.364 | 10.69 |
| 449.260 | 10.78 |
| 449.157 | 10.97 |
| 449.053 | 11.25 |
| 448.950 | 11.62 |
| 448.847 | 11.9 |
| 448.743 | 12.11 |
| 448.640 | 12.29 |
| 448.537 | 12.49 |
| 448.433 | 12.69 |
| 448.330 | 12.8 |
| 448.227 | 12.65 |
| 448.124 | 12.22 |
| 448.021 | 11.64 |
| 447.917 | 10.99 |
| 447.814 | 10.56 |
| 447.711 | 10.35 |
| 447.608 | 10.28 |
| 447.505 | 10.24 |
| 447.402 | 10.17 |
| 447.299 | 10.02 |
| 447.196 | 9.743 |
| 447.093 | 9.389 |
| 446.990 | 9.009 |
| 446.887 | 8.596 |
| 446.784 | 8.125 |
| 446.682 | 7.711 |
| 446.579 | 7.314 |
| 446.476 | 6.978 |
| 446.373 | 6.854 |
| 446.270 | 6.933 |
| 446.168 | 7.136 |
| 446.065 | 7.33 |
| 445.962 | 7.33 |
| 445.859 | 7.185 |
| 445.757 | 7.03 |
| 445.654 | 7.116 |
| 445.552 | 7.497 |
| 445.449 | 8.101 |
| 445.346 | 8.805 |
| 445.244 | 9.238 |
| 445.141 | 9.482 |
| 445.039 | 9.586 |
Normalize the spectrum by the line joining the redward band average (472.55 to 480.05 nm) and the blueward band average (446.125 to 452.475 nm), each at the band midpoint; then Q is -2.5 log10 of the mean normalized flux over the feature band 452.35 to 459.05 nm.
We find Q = 0.053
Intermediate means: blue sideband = 9.81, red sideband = 10.6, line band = 9.52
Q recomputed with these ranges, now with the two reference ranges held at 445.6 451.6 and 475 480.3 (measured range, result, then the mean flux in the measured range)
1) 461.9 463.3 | -0.157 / 11.6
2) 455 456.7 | 0.183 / 8.28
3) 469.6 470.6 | 0.218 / 8.43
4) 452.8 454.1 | -0.055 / 10.2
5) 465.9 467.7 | -0.061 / 10.8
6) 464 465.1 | -0.119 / 11.3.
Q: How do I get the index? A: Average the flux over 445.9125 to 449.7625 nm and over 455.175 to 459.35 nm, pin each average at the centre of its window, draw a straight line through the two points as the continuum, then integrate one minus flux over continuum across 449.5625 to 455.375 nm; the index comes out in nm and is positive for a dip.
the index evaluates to 0.47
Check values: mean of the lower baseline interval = 10.1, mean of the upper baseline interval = 9.8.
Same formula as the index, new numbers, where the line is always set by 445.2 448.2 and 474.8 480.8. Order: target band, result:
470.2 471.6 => 0.18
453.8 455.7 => 0.31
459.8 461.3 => -0.37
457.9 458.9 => -0.07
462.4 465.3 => -0.49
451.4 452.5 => -0.08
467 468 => -0.06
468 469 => -0.06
